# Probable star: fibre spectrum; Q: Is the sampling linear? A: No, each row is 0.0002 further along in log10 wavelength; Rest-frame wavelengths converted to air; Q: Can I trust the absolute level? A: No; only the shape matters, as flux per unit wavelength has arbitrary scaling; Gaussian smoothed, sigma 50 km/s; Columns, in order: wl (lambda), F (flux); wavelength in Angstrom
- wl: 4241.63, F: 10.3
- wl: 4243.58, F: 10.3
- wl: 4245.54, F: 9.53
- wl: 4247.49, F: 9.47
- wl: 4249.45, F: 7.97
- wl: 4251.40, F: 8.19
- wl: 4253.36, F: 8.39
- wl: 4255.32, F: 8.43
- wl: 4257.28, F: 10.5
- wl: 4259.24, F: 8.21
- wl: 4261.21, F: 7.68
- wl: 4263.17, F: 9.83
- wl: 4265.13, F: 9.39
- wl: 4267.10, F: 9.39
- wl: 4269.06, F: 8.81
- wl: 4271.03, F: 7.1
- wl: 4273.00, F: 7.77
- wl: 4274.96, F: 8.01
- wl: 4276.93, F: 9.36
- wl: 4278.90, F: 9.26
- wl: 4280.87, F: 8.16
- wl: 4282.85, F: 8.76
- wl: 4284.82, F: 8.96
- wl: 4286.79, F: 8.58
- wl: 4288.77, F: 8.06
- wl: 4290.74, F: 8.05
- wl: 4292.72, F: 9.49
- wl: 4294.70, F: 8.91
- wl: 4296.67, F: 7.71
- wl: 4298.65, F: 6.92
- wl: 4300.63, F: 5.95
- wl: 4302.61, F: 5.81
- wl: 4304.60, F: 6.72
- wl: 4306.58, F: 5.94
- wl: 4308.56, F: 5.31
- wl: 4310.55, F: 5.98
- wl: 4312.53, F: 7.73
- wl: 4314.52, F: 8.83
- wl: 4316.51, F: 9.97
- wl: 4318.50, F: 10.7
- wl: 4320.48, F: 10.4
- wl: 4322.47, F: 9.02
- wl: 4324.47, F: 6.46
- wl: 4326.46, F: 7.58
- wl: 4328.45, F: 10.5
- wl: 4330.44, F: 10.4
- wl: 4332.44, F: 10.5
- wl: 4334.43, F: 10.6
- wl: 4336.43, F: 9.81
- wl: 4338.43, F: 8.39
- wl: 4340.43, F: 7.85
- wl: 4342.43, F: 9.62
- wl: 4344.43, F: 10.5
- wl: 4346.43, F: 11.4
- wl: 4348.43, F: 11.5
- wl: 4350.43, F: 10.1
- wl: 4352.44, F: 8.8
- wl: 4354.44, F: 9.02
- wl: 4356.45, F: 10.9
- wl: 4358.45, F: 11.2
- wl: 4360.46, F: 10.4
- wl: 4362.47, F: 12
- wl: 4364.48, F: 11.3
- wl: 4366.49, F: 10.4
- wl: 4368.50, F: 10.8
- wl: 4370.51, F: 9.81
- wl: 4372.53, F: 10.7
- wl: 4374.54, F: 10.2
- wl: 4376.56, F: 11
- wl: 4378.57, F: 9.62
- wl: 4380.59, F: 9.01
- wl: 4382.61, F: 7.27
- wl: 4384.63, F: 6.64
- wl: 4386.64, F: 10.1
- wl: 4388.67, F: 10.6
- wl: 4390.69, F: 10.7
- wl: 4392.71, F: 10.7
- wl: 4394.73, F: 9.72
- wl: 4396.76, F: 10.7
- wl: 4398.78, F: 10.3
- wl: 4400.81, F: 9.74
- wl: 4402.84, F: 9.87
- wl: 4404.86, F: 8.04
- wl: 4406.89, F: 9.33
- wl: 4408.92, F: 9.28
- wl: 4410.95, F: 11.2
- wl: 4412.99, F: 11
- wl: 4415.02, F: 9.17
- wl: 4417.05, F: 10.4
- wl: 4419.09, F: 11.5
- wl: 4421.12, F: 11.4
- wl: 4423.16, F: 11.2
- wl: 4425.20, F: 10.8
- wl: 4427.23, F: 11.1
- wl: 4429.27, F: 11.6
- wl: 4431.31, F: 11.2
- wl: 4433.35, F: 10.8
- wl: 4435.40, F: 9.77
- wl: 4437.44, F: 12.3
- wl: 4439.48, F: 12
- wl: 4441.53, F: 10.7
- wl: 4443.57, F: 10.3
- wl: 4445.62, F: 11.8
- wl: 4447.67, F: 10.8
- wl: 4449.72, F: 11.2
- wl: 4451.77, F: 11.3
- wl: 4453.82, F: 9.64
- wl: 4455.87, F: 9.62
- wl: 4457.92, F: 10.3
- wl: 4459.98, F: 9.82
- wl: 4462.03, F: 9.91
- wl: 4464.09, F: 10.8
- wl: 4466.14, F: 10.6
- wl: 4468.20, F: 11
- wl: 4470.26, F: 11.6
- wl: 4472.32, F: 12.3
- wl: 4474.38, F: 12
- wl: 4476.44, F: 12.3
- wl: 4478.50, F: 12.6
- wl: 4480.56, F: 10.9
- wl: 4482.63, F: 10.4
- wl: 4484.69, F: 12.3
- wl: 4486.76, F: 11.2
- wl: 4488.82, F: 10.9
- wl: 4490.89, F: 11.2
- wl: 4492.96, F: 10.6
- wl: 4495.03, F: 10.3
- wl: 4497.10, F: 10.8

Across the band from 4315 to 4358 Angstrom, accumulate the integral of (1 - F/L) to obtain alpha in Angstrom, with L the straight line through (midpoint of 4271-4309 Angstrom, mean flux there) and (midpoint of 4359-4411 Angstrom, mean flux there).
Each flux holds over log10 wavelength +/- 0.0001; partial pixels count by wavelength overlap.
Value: -4.2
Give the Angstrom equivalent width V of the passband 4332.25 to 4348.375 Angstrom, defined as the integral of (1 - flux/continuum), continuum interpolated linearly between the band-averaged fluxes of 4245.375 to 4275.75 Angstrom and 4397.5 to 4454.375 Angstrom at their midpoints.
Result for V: -0.5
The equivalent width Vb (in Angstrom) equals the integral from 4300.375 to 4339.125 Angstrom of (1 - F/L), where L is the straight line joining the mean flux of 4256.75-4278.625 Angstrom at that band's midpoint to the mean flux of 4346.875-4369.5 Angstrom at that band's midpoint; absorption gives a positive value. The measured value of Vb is 5.73 Angstrom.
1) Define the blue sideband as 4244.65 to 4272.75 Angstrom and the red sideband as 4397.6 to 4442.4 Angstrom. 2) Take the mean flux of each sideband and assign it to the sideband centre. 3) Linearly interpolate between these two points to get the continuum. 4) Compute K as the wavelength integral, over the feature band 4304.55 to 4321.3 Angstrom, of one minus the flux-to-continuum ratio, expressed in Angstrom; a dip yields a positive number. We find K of 2.46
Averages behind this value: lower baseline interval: 8.75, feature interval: 8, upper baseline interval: 10.6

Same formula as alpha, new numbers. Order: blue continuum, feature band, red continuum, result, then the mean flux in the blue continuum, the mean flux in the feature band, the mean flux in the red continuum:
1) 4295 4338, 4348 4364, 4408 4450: -2.24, 8.25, 10.5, 10.9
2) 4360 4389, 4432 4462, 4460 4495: 0.35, 9.96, 10.7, 11.2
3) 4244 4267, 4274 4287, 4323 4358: 0.57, 8.92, 8.74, 9.66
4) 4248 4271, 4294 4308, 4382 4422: 3.57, 8.74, 6.76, 9.91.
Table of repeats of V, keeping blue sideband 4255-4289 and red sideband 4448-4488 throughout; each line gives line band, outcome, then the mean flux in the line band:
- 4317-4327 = 0.4 Angstrom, 8.95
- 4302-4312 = 3.4 Angstrom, 6.04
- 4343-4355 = -0.8 Angstrom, 10.2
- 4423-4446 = -1.0 Angstrom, 11.1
